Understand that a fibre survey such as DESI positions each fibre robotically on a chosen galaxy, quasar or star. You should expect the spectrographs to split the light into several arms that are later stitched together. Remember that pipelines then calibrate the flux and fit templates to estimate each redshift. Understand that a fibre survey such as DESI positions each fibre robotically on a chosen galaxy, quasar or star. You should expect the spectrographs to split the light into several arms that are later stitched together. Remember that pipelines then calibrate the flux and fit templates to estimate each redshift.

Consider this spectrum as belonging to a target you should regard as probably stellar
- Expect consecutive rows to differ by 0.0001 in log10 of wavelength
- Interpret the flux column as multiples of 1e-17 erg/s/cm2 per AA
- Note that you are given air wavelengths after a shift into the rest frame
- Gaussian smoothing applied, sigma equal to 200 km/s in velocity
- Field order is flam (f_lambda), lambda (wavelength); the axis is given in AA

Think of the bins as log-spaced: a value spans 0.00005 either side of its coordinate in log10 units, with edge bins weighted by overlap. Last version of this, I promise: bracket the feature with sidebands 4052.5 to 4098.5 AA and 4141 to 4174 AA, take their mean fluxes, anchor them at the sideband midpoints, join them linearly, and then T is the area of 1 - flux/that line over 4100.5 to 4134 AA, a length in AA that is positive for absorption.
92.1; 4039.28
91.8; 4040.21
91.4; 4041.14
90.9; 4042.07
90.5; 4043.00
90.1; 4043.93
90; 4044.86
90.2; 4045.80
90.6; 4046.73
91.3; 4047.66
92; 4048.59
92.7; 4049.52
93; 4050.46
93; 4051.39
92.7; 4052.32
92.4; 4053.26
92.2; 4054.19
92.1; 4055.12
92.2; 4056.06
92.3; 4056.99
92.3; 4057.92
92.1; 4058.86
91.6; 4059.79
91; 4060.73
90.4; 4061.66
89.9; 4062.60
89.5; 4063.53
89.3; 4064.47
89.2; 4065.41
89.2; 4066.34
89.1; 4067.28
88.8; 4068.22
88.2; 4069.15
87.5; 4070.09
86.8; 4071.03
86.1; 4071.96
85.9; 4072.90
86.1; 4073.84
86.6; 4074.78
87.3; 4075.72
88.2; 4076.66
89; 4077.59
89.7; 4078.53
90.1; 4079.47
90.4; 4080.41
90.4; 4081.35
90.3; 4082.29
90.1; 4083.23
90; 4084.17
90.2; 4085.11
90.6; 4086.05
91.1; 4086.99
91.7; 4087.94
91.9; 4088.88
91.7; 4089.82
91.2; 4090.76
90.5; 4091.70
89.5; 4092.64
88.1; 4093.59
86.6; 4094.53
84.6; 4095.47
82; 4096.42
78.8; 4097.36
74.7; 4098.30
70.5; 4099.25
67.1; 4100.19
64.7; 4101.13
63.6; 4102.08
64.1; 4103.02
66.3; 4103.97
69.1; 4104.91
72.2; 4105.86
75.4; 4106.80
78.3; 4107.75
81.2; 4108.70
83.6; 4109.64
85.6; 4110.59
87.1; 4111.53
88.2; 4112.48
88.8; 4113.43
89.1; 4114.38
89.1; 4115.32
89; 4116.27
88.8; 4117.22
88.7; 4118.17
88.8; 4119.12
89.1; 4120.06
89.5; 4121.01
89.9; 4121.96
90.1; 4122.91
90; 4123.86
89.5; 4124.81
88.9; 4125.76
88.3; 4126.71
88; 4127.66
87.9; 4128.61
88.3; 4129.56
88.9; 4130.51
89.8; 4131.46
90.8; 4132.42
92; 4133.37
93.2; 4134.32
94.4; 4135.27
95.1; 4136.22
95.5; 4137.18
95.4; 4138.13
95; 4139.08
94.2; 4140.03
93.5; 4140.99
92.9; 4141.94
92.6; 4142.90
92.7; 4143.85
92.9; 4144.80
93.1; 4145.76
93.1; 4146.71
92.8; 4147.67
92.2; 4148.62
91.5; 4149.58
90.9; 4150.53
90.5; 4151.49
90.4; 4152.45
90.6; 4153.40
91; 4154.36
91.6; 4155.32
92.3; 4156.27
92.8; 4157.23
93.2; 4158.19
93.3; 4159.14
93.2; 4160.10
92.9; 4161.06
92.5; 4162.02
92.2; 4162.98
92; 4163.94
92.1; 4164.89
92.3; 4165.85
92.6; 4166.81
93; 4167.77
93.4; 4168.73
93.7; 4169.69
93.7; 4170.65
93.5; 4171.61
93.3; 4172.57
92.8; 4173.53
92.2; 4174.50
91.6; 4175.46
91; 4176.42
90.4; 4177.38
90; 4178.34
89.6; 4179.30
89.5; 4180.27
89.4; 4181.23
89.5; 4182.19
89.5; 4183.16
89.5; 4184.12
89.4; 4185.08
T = 2.50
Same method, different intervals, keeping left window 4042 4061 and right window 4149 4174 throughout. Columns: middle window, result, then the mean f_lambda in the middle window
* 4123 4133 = 0.3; 89.1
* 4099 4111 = 2.6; 72.4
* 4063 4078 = 0.6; 88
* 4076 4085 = 0.2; 89.8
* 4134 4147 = -0.2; 93.9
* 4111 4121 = 0.4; 88.7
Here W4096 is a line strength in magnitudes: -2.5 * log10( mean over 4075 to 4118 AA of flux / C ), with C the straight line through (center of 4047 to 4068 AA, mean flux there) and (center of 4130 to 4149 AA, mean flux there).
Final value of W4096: 0.10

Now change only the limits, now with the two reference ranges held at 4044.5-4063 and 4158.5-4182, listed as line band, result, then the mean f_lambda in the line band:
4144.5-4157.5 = 0.003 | 91.8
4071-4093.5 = 0.028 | 89.4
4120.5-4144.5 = 0.006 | 91.5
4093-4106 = 0.236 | 73.9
